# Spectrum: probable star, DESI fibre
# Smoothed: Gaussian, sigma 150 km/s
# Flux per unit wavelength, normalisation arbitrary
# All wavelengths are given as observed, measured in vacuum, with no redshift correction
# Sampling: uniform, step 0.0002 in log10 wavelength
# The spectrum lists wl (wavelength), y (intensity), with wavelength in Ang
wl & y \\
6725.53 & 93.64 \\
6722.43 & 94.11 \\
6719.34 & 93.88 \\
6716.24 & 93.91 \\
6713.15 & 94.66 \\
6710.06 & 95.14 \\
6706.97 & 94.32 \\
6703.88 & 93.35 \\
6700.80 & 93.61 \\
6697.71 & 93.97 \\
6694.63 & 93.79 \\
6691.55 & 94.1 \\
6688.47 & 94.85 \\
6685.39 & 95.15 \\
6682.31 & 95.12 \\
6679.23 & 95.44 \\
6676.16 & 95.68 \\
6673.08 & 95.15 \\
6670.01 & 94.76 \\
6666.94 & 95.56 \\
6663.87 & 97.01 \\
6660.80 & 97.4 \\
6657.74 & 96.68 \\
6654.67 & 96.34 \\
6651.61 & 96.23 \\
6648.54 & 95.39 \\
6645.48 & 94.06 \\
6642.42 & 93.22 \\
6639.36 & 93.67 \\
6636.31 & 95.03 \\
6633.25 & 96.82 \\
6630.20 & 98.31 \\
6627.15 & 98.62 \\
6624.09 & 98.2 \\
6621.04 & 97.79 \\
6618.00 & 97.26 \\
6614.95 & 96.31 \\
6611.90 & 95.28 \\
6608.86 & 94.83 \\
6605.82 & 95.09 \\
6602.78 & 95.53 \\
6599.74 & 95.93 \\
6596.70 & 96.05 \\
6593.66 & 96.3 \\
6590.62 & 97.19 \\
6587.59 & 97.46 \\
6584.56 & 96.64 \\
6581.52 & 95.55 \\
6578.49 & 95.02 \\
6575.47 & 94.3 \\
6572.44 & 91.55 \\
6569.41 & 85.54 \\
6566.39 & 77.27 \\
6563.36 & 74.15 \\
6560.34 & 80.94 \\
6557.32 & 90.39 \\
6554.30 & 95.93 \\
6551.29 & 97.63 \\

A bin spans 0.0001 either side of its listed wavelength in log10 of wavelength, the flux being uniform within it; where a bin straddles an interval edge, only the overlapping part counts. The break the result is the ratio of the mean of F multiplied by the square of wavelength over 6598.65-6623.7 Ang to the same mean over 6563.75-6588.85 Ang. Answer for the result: 1.07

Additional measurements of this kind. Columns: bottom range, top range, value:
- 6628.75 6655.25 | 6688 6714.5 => 1.00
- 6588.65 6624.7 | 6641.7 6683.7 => 1.01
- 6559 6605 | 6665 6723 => 1.07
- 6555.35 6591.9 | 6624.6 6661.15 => 1.09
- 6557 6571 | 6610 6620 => 1.21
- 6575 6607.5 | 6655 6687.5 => 1.02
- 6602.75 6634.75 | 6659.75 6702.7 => 1.00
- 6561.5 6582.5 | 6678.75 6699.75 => 1.12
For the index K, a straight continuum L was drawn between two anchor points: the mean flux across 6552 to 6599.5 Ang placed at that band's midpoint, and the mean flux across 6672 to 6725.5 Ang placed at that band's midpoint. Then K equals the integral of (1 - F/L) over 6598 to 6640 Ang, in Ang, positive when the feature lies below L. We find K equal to -1.8 Ang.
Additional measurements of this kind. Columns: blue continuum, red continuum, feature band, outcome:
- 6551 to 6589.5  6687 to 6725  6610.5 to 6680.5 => -2.88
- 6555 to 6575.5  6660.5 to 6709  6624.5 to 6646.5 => -1.26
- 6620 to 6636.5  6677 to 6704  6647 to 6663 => -0.03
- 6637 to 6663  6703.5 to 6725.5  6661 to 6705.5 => -0.06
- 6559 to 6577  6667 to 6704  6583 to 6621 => -3.98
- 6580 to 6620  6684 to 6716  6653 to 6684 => -0.34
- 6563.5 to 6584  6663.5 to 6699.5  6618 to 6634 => -1.04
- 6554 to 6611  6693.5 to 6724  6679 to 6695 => -0.18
